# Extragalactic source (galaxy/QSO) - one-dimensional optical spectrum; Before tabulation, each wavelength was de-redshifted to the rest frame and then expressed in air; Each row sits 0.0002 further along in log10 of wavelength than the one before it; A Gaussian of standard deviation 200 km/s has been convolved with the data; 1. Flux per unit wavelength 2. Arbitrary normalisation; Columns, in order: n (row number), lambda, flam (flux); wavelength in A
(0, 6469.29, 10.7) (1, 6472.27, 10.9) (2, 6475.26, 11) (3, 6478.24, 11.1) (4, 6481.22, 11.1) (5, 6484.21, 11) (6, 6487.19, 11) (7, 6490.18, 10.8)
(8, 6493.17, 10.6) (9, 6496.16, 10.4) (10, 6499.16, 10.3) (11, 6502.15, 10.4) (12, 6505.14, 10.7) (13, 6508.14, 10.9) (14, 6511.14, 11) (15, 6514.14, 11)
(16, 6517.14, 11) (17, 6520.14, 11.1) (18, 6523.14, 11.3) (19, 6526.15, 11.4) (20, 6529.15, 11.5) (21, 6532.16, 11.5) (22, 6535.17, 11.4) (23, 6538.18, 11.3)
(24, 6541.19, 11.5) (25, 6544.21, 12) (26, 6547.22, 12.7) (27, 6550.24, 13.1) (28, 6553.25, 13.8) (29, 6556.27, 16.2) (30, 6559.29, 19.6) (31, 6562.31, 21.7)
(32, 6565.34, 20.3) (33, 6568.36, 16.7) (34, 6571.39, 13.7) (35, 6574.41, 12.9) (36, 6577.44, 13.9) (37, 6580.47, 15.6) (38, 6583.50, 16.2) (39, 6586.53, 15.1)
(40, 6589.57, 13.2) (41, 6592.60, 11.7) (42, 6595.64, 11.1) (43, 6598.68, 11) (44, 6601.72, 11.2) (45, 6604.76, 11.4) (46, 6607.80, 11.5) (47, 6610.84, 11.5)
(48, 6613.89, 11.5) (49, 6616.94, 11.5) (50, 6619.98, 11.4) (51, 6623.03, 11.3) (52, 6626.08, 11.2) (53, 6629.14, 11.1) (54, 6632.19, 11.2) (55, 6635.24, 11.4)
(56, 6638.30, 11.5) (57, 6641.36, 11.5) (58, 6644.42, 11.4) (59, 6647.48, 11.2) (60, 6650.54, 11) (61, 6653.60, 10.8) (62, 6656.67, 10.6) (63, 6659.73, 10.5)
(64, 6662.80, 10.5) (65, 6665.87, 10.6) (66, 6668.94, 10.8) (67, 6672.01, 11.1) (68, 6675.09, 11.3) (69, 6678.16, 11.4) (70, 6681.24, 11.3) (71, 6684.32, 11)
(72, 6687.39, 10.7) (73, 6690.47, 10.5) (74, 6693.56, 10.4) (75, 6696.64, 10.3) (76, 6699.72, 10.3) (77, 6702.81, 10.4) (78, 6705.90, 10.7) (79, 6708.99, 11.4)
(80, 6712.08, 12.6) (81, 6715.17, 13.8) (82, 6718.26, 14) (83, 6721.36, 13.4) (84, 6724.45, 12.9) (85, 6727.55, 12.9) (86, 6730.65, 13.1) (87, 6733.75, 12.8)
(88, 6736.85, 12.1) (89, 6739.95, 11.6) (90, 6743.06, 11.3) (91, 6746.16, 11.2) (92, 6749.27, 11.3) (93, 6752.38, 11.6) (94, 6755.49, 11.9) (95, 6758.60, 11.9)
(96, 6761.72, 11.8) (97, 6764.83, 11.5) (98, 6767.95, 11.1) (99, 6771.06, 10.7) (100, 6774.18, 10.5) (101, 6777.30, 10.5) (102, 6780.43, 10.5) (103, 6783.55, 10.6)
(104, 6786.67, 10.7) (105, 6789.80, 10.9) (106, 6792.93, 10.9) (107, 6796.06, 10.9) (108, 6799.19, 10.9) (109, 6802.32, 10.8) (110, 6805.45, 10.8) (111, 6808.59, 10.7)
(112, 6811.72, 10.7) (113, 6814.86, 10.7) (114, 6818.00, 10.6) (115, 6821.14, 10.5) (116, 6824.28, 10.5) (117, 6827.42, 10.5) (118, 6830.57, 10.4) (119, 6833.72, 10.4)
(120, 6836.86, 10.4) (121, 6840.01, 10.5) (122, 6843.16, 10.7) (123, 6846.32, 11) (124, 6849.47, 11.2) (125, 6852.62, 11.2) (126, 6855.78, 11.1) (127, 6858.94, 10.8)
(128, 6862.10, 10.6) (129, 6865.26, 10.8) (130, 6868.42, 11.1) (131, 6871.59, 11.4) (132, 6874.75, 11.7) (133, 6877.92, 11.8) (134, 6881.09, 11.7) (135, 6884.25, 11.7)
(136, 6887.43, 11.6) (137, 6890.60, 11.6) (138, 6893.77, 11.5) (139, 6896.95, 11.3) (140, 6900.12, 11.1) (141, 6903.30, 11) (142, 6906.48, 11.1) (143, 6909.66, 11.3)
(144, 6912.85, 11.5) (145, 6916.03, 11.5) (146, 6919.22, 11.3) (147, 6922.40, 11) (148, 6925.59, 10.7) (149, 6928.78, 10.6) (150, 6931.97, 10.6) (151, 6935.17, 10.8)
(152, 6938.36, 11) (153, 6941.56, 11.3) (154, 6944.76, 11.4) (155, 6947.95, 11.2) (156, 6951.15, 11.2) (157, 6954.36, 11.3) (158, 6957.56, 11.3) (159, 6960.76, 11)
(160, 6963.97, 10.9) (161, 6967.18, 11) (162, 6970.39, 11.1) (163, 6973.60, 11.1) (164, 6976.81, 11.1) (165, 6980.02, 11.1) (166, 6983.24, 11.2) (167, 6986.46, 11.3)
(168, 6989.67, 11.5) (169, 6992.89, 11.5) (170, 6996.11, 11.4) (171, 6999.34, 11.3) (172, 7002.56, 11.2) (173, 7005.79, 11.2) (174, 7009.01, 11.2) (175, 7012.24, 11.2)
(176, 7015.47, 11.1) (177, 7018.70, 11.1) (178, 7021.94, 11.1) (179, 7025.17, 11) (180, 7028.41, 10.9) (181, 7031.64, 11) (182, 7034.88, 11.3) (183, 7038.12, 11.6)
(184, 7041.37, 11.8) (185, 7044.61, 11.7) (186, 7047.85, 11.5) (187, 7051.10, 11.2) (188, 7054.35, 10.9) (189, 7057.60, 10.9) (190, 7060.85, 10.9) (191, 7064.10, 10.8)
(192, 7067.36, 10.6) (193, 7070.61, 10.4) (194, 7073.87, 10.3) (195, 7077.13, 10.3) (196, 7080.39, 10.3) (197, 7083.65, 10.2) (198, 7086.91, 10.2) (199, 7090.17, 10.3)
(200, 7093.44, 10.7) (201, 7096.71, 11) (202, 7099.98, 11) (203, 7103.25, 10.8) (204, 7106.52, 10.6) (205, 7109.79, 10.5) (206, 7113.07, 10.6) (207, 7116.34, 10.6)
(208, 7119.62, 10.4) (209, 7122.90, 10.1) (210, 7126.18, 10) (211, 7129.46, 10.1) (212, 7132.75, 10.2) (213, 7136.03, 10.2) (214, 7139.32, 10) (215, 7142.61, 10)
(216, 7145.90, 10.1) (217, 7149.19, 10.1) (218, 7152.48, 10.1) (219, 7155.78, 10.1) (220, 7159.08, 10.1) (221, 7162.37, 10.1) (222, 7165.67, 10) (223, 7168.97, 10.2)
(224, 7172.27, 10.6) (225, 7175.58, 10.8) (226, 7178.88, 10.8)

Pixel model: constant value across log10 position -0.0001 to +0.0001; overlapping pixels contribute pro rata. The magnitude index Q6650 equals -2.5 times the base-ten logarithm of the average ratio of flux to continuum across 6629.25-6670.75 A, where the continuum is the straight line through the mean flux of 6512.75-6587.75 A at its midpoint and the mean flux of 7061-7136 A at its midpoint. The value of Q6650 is 0.20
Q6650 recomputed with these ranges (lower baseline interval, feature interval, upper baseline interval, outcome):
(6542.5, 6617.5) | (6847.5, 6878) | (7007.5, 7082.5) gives 0.10 mag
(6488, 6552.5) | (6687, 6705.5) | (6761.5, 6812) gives 0.06 mag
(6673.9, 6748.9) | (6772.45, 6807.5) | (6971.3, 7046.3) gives 0.09 mag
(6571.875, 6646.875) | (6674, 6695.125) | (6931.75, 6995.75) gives 0.10 mag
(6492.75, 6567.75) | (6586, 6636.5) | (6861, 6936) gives 0.07 mag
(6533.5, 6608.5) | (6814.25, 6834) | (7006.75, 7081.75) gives 0.18 mag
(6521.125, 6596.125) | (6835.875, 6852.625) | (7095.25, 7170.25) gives 0.13 mag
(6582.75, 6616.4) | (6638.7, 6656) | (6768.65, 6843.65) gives 0.06 mag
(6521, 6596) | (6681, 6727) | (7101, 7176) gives 0.13 mag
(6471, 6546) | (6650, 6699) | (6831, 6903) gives 0.03 mag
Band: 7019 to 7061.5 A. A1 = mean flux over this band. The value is 11.2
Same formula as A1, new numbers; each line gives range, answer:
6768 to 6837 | 10.7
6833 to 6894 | 11.1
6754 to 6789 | 11.1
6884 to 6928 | 11.3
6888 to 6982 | 11.1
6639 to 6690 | 11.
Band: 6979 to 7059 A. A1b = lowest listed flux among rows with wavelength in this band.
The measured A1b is 10.9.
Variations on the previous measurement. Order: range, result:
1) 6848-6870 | 10.6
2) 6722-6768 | 11.1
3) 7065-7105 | 10.2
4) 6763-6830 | 10.5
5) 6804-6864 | 10.4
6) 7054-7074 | 10.3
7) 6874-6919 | 11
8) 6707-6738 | 11.4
